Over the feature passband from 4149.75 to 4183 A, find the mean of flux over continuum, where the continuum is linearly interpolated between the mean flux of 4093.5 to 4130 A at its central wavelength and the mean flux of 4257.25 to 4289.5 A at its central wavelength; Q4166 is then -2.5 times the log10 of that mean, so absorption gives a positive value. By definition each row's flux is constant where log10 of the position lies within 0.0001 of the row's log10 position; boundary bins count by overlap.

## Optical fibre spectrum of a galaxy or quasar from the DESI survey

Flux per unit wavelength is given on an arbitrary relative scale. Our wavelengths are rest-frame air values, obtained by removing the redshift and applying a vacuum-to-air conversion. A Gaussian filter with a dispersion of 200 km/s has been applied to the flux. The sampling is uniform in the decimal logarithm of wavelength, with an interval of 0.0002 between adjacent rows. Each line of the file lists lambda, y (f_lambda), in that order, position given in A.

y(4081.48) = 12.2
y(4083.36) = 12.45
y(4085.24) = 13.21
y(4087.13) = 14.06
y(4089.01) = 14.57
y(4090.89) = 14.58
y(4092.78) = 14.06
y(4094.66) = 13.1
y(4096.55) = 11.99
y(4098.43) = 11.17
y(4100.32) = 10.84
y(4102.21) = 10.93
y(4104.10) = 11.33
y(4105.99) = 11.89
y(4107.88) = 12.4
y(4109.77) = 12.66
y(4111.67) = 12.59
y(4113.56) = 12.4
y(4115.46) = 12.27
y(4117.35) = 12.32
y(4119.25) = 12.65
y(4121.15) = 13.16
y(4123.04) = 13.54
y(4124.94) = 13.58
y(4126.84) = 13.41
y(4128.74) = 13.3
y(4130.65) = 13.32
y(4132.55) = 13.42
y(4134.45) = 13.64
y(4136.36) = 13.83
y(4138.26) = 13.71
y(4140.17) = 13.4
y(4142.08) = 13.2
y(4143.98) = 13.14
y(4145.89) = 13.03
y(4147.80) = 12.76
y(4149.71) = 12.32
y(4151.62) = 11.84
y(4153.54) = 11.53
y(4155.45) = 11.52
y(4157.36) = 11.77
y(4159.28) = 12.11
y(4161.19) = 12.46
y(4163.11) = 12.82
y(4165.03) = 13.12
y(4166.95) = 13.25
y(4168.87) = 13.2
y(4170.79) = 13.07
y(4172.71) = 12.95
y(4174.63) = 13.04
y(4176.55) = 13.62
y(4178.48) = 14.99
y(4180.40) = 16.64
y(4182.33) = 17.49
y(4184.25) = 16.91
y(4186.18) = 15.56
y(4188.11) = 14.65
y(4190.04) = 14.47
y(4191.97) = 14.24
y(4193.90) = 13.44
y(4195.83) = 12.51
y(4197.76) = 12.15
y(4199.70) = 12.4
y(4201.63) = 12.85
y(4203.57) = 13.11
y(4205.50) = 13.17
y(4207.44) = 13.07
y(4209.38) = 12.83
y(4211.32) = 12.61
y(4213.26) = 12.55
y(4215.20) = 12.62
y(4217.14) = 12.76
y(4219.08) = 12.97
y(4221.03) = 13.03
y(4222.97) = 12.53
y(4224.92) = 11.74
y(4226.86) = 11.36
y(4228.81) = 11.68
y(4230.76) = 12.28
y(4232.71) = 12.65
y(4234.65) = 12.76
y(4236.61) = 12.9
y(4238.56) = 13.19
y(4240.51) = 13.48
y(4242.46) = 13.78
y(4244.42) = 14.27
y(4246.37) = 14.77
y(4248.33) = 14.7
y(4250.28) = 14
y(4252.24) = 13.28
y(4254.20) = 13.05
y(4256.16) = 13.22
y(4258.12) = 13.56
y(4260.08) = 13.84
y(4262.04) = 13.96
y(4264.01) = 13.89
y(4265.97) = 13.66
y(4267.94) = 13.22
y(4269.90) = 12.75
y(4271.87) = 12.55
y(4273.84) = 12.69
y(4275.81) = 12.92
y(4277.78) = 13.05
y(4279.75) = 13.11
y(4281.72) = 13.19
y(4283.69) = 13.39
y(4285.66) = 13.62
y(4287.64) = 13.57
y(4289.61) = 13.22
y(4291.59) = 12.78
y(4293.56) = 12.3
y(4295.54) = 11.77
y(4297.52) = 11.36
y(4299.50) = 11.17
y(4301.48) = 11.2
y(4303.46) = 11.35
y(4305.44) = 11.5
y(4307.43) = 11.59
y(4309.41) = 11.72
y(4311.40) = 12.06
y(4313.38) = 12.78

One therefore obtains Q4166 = -0.04 mag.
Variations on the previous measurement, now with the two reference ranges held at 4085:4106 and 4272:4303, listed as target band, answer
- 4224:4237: 0.04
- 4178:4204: -0.14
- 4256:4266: -0.09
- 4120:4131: -0.06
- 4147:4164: 0.05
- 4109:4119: 0.02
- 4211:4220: -0.01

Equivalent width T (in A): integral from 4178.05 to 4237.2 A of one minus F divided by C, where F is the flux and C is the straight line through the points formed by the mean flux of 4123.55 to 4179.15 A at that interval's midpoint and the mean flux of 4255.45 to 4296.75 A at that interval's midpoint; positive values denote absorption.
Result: -1.4 A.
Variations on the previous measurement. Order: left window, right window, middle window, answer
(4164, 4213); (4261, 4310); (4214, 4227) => 0.9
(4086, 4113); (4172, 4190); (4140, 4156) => 1.8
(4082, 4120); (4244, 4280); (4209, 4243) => 1.7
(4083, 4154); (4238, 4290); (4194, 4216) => 0.8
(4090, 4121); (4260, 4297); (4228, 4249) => -0.6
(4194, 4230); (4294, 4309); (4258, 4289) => -3.9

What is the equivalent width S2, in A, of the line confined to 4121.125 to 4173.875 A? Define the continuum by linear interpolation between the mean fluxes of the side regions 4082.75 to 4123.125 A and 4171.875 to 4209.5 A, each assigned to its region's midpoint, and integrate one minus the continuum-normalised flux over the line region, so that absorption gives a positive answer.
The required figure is 1.5 A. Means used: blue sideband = 12.6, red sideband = 14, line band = 12.9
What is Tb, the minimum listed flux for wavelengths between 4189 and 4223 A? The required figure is 12.15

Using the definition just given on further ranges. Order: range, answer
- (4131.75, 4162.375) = 11.52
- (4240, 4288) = 12.55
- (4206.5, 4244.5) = 11.36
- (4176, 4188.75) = 13.62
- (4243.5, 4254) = 13.28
